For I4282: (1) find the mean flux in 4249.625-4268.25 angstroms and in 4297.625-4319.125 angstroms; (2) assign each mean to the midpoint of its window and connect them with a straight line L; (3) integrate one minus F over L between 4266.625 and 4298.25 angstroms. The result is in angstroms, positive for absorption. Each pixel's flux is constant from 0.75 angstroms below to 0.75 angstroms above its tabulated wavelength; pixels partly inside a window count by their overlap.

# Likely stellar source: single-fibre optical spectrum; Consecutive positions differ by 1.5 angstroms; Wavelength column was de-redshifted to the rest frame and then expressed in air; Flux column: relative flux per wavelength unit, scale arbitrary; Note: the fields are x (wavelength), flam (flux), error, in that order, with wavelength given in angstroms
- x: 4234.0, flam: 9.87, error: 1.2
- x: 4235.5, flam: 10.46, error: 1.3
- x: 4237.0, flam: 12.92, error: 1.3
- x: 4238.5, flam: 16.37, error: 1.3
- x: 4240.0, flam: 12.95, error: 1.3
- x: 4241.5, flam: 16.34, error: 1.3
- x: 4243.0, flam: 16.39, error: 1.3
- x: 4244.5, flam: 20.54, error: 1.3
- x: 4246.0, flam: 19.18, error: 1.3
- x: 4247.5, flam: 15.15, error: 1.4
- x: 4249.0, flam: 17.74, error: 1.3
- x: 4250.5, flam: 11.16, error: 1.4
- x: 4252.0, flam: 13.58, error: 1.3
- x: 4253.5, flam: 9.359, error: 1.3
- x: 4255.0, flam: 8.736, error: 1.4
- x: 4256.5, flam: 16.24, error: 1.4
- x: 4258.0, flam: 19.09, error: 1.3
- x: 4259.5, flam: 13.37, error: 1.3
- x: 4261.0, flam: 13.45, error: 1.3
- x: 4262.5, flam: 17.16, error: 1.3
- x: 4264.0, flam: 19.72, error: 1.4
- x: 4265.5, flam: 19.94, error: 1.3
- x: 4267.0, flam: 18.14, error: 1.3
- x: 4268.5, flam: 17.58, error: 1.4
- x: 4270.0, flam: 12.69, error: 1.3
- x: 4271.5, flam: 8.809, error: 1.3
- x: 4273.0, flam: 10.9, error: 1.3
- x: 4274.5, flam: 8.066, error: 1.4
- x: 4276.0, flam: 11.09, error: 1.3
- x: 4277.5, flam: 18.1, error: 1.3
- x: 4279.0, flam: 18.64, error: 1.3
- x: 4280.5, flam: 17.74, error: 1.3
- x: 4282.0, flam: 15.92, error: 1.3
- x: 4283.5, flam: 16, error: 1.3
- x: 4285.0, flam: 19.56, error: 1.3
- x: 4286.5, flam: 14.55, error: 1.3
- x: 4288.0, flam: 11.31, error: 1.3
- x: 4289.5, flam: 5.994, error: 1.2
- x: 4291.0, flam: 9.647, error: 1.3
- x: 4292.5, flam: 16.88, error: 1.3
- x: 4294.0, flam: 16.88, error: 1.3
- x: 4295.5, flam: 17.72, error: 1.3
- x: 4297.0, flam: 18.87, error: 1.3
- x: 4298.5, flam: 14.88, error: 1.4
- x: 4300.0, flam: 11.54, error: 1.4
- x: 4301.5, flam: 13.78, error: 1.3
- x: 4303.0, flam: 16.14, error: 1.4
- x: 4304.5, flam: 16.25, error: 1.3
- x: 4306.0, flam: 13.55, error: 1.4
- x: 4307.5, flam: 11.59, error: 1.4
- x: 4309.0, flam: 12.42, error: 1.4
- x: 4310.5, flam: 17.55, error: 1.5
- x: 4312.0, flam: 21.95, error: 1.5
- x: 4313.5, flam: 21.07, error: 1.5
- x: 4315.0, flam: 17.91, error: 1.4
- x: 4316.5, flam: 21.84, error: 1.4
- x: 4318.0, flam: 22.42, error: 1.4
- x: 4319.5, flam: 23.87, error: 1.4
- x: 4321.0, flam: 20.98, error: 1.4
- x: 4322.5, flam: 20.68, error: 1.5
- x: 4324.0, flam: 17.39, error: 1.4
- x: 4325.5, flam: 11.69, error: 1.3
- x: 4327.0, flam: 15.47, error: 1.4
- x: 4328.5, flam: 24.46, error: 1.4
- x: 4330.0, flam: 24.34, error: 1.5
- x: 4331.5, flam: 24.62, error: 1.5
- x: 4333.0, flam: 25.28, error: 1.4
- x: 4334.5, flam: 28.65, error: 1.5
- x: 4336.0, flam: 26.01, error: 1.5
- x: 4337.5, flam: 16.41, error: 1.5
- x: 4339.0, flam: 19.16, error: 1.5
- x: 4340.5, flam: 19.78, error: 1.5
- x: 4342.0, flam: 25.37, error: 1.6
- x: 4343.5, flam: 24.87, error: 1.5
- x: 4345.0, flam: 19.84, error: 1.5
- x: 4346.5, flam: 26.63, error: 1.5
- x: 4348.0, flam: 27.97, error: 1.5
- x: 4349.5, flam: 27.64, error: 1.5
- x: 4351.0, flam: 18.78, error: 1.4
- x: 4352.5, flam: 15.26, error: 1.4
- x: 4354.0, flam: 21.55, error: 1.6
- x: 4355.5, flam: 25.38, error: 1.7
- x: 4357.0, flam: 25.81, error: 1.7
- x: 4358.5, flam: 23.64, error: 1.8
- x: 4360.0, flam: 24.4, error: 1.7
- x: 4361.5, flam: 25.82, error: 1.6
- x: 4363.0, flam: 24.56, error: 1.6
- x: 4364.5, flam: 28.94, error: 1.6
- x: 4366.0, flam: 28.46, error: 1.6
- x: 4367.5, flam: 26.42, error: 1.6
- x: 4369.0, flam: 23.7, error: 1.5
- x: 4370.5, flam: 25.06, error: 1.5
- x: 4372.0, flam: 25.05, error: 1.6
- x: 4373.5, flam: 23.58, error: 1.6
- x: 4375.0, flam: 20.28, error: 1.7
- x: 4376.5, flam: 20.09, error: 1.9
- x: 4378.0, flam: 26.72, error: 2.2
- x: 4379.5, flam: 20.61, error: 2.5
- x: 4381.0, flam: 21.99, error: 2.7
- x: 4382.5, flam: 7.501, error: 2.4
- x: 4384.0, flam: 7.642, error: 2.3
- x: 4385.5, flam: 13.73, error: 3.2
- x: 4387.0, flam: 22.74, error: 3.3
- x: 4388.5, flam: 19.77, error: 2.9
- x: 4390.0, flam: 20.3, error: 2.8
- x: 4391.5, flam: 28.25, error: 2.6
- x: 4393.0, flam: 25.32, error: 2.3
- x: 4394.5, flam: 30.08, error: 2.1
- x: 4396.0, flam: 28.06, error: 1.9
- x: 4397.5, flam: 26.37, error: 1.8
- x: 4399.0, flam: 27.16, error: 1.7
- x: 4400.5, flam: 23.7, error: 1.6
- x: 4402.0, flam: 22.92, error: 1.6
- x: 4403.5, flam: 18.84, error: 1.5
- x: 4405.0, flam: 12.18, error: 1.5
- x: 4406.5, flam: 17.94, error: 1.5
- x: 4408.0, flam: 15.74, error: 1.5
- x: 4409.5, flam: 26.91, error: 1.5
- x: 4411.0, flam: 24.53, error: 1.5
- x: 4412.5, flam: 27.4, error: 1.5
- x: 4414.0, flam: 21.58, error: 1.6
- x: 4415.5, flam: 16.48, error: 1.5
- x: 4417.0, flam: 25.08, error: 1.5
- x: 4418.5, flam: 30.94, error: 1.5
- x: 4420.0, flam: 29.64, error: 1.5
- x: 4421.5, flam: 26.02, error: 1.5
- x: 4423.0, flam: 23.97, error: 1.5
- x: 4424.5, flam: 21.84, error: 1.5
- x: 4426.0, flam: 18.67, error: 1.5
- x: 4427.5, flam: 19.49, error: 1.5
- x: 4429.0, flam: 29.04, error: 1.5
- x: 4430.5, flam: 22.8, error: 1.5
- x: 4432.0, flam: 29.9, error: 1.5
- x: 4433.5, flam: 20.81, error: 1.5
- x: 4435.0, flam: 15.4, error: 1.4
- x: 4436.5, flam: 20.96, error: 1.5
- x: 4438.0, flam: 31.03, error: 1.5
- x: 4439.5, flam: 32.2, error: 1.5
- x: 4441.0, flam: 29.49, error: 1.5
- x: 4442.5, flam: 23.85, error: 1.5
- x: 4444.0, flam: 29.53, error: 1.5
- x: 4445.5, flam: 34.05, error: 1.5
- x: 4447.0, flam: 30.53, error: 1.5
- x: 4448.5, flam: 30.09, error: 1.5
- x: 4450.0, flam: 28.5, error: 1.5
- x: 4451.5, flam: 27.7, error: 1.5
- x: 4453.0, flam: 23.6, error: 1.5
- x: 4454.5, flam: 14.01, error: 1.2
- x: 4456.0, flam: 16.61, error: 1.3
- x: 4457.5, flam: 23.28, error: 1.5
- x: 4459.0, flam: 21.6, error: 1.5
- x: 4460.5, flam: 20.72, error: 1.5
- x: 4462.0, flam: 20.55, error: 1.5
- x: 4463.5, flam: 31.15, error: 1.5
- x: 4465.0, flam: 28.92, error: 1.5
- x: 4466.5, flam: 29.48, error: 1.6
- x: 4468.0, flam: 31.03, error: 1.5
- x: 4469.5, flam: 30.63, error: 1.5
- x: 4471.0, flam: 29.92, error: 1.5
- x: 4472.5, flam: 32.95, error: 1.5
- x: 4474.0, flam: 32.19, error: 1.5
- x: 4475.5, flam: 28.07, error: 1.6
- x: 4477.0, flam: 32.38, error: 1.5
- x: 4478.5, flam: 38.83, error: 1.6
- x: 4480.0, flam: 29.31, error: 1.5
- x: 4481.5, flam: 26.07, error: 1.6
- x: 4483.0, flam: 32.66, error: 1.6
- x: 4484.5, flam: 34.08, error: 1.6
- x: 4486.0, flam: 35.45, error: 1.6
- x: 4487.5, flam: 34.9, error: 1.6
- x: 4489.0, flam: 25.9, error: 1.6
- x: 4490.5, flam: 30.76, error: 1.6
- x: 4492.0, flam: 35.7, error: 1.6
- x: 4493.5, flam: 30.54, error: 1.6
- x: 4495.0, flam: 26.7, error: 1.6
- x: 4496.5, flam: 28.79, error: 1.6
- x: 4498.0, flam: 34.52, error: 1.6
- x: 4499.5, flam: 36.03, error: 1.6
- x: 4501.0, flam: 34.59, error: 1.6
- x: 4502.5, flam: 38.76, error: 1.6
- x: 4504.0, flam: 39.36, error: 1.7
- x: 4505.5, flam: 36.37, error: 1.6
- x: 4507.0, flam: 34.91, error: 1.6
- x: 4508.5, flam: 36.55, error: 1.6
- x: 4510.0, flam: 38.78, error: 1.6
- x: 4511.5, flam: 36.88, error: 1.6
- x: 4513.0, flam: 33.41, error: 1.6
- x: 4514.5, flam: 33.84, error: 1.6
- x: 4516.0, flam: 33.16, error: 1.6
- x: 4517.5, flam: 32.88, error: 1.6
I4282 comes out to 2.8 angstroms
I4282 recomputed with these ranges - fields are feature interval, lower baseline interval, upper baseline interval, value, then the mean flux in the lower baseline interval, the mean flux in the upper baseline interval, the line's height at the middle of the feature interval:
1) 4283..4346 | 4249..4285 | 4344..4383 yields 2.7 angstroms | 14.8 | 23.4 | 19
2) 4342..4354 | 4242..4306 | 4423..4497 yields -1.9 angstroms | 15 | 27.6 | 20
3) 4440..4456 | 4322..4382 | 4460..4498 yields 1.0 angstroms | 23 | 30.5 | 28.6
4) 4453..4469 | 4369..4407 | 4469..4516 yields 3.2 angstroms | 21.5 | 33.2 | 29.7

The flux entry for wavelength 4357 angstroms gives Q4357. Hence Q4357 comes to 25.81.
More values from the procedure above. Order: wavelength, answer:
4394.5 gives 30.08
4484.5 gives 34.08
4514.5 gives 33.84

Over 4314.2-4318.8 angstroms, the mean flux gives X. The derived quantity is 20.8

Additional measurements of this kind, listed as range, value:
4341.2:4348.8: 24.9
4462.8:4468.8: 30.1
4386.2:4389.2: 21.2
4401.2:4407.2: 18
